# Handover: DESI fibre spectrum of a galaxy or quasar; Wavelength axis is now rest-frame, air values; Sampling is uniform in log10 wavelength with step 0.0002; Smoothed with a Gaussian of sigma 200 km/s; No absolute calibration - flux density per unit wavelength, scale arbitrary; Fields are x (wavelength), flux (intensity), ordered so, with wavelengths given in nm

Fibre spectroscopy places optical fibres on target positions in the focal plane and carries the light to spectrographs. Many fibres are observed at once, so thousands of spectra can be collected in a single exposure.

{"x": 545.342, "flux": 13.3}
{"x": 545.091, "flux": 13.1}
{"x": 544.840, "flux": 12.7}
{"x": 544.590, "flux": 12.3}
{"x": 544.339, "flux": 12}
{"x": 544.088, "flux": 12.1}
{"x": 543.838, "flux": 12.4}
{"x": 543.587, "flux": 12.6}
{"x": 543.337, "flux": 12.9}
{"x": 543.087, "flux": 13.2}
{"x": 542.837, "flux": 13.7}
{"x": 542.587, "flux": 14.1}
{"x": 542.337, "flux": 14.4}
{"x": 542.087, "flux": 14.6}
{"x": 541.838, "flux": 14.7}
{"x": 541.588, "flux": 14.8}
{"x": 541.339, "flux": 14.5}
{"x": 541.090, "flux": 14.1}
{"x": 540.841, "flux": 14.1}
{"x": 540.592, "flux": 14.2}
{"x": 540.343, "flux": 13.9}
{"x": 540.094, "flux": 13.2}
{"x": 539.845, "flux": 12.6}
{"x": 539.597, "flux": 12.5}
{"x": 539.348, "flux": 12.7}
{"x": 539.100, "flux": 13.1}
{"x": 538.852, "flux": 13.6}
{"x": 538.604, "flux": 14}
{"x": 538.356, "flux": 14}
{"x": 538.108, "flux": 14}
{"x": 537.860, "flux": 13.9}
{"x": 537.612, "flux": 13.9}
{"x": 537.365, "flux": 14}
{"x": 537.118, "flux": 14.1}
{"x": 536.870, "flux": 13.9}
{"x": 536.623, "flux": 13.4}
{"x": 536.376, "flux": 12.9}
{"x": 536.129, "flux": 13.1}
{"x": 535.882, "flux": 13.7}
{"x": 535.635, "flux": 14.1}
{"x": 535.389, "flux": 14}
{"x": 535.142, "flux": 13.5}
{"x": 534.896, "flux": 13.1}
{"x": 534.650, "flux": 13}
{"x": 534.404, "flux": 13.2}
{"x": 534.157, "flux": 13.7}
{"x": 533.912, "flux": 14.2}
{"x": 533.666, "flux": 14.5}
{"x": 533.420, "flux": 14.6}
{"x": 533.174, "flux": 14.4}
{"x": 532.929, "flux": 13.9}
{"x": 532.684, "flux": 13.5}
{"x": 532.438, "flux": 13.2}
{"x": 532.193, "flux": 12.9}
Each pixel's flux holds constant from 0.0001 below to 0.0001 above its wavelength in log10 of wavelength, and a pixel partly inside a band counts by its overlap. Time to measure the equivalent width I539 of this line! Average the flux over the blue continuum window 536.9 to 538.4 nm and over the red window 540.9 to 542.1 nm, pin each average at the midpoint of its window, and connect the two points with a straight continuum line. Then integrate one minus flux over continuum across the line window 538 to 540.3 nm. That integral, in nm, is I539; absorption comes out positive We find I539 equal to 0.14 nm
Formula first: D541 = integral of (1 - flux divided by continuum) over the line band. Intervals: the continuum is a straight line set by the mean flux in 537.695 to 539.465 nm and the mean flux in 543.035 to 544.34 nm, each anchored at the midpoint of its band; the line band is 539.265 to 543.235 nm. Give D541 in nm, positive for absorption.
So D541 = -0.240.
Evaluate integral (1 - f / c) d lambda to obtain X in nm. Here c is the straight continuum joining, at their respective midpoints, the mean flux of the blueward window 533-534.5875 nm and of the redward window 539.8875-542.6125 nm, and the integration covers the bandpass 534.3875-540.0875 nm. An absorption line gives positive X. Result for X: 0.252 nm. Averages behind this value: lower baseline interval 14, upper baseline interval 14.2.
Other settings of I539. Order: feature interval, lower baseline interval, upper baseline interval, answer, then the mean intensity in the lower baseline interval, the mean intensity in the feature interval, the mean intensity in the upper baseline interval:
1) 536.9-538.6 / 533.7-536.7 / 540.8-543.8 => -0.039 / 13.5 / 14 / 13.9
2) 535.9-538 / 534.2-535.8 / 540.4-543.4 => 0.003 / 13.5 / 13.7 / 14.1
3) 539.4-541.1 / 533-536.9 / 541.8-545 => -0.010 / 13.7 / 13.4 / 13.2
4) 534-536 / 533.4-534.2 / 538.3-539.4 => 0.076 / 14.3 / 13.6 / 13.5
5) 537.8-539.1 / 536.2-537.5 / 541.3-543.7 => -0.009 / 13.6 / 13.8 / 13.9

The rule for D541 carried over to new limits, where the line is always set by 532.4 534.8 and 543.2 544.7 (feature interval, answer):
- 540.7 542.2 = -0.20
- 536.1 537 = 0.00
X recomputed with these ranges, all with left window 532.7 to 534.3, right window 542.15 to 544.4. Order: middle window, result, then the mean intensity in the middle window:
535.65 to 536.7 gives 0.04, 13.3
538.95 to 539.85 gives 0.05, 12.8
